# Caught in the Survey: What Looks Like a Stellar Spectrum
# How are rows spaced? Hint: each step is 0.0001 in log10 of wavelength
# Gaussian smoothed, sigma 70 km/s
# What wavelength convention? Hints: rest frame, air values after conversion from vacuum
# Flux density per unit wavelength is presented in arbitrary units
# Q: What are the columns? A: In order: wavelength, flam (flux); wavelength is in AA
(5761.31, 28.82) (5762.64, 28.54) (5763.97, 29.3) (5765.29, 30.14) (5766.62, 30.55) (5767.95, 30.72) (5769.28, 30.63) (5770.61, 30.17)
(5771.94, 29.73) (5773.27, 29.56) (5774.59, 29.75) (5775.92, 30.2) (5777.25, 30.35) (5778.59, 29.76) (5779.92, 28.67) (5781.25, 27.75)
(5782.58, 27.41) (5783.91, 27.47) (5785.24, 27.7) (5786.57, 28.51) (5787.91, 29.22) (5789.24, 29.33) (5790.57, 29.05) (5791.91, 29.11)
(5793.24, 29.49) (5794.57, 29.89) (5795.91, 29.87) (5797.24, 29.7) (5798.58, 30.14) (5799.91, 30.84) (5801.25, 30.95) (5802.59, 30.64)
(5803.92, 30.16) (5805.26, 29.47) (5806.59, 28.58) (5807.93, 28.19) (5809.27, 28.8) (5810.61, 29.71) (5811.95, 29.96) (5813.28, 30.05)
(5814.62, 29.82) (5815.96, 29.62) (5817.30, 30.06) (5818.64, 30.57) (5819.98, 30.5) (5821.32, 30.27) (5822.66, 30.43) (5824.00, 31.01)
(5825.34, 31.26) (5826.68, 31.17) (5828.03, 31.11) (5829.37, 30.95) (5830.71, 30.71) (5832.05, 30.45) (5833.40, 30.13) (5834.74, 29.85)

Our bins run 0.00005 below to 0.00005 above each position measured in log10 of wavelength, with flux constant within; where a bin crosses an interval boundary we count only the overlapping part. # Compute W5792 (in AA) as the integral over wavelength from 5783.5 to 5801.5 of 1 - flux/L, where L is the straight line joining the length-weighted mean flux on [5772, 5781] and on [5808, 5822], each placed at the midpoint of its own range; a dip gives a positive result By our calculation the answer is 0.2 AA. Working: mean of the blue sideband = 29.6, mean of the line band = 29.4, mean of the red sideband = 29.9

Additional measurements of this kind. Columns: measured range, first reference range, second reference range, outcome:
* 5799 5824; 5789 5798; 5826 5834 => 0.1 AA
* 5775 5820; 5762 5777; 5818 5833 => 1.3 AA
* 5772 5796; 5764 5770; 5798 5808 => 0.9 AA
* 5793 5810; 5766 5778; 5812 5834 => 0.3 AA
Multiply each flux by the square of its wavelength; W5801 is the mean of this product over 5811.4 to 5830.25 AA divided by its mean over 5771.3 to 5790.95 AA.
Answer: 1.1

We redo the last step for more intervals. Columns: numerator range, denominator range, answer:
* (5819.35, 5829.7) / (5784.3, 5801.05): 1.06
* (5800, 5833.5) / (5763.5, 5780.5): 1.02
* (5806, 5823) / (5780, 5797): 1.04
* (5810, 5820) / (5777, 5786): 1.07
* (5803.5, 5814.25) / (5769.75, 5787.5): 1.02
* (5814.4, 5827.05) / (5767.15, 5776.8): 1.03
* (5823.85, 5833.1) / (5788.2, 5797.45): 1.06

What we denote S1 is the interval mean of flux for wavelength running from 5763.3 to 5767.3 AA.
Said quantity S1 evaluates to 30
